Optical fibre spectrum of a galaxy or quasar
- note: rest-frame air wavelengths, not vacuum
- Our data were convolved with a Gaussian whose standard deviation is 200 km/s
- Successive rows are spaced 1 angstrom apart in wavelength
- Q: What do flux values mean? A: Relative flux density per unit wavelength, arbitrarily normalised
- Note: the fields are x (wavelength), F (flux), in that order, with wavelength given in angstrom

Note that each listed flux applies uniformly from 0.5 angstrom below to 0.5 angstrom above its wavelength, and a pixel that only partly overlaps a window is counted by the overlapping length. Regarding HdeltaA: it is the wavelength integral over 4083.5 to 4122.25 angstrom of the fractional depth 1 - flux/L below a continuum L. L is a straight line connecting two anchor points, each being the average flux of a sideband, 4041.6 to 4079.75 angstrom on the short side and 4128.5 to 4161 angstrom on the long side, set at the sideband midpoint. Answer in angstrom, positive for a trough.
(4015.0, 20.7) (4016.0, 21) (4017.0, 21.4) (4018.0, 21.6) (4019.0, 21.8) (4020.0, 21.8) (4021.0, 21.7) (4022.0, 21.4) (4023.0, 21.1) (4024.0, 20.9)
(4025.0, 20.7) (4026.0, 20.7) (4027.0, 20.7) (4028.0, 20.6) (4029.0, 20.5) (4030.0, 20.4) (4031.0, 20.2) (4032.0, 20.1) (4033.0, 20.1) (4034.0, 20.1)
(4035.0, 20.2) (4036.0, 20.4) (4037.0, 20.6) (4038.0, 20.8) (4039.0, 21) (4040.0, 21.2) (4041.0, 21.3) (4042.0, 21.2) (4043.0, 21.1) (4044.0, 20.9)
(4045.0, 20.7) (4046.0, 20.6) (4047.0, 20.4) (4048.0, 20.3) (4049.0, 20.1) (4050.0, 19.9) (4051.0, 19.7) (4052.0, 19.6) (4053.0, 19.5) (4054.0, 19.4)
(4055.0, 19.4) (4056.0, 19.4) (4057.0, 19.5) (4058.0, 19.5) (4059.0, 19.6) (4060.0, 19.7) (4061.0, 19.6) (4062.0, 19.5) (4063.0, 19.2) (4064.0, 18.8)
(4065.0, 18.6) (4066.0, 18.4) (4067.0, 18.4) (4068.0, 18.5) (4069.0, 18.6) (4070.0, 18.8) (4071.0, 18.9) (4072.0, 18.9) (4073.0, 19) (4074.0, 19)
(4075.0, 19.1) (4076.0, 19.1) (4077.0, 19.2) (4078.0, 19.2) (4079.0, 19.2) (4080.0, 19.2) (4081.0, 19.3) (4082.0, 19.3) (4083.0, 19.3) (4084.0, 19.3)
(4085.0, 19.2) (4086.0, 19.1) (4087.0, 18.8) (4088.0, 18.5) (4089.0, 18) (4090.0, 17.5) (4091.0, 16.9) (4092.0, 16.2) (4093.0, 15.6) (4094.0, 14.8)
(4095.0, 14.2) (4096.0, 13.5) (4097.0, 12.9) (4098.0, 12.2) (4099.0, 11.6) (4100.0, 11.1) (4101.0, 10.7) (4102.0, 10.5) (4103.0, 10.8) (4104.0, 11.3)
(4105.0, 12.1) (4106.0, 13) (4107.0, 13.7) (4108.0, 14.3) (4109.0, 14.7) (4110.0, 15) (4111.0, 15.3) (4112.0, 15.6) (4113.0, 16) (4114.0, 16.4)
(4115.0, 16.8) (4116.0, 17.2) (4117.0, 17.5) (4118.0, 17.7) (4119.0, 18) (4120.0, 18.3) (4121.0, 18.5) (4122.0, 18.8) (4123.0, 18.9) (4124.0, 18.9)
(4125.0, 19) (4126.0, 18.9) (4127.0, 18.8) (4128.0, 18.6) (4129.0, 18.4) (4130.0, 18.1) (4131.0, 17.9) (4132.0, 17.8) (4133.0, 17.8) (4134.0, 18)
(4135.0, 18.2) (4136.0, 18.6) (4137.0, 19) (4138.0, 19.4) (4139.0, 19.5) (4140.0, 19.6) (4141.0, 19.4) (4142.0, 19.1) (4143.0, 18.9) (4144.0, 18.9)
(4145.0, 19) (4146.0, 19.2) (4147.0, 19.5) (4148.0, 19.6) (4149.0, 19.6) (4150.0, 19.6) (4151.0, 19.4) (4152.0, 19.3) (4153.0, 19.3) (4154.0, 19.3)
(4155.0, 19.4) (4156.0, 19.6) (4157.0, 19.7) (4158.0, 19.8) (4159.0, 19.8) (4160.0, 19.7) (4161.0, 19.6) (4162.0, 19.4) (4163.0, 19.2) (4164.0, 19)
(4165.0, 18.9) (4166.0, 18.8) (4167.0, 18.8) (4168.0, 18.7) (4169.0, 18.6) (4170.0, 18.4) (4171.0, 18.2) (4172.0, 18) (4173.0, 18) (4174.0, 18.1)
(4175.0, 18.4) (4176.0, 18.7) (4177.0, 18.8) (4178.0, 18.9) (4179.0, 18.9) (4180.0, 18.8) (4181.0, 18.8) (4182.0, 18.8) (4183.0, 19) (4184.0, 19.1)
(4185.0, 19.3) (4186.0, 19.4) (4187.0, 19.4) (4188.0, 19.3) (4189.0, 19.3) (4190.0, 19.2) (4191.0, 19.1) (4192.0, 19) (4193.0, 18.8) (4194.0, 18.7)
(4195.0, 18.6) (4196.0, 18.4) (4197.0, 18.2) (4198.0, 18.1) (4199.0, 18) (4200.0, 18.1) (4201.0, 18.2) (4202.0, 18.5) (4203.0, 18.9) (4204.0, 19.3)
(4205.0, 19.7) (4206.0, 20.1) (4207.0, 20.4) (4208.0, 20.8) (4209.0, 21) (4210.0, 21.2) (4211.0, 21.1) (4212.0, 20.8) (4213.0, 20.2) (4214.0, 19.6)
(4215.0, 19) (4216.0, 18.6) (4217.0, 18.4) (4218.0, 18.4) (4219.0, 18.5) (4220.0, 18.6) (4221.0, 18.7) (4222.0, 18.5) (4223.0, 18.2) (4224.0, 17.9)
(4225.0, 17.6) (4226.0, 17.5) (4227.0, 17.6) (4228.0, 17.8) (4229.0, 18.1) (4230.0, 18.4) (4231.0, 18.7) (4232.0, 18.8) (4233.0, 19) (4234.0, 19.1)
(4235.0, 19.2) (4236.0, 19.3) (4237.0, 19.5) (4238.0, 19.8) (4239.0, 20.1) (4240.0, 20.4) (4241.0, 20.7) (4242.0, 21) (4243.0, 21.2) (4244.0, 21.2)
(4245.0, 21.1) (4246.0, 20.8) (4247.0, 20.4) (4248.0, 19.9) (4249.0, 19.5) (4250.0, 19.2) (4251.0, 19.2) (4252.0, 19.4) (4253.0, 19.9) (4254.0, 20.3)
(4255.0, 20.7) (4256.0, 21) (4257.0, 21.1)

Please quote 7.8 angstrom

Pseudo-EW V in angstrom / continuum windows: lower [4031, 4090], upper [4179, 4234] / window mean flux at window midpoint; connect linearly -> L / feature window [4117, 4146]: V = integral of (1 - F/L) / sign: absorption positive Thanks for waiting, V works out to 1.0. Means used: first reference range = 19.6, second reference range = 19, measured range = 18.6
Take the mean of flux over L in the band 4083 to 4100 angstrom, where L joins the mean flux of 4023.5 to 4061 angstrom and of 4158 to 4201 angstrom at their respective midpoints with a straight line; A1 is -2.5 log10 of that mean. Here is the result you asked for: 0.22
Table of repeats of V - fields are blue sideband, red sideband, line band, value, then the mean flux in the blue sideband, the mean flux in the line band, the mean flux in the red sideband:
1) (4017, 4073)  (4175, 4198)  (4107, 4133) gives 2.8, 20.1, 17.4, 18.9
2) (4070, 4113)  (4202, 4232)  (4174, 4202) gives -0.6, 16.1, 18.8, 19.1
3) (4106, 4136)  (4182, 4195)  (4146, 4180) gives -1.2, 17.3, 19.1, 19.1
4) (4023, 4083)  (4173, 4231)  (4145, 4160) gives -0.2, 19.8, 19.5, 18.9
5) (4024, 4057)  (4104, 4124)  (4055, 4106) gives 2.8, 20.4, 17.2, 16.1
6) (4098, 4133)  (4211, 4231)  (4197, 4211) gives -1.0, 15.9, 19.4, 18.6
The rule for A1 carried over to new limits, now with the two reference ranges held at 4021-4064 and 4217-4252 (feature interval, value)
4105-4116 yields 0.304 mag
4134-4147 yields 0.039 mag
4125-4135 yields 0.086 mag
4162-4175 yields 0.057 mag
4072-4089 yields 0.055 mag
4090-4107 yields 0.457 mag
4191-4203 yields 0.055 mag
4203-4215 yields -0.049 mag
